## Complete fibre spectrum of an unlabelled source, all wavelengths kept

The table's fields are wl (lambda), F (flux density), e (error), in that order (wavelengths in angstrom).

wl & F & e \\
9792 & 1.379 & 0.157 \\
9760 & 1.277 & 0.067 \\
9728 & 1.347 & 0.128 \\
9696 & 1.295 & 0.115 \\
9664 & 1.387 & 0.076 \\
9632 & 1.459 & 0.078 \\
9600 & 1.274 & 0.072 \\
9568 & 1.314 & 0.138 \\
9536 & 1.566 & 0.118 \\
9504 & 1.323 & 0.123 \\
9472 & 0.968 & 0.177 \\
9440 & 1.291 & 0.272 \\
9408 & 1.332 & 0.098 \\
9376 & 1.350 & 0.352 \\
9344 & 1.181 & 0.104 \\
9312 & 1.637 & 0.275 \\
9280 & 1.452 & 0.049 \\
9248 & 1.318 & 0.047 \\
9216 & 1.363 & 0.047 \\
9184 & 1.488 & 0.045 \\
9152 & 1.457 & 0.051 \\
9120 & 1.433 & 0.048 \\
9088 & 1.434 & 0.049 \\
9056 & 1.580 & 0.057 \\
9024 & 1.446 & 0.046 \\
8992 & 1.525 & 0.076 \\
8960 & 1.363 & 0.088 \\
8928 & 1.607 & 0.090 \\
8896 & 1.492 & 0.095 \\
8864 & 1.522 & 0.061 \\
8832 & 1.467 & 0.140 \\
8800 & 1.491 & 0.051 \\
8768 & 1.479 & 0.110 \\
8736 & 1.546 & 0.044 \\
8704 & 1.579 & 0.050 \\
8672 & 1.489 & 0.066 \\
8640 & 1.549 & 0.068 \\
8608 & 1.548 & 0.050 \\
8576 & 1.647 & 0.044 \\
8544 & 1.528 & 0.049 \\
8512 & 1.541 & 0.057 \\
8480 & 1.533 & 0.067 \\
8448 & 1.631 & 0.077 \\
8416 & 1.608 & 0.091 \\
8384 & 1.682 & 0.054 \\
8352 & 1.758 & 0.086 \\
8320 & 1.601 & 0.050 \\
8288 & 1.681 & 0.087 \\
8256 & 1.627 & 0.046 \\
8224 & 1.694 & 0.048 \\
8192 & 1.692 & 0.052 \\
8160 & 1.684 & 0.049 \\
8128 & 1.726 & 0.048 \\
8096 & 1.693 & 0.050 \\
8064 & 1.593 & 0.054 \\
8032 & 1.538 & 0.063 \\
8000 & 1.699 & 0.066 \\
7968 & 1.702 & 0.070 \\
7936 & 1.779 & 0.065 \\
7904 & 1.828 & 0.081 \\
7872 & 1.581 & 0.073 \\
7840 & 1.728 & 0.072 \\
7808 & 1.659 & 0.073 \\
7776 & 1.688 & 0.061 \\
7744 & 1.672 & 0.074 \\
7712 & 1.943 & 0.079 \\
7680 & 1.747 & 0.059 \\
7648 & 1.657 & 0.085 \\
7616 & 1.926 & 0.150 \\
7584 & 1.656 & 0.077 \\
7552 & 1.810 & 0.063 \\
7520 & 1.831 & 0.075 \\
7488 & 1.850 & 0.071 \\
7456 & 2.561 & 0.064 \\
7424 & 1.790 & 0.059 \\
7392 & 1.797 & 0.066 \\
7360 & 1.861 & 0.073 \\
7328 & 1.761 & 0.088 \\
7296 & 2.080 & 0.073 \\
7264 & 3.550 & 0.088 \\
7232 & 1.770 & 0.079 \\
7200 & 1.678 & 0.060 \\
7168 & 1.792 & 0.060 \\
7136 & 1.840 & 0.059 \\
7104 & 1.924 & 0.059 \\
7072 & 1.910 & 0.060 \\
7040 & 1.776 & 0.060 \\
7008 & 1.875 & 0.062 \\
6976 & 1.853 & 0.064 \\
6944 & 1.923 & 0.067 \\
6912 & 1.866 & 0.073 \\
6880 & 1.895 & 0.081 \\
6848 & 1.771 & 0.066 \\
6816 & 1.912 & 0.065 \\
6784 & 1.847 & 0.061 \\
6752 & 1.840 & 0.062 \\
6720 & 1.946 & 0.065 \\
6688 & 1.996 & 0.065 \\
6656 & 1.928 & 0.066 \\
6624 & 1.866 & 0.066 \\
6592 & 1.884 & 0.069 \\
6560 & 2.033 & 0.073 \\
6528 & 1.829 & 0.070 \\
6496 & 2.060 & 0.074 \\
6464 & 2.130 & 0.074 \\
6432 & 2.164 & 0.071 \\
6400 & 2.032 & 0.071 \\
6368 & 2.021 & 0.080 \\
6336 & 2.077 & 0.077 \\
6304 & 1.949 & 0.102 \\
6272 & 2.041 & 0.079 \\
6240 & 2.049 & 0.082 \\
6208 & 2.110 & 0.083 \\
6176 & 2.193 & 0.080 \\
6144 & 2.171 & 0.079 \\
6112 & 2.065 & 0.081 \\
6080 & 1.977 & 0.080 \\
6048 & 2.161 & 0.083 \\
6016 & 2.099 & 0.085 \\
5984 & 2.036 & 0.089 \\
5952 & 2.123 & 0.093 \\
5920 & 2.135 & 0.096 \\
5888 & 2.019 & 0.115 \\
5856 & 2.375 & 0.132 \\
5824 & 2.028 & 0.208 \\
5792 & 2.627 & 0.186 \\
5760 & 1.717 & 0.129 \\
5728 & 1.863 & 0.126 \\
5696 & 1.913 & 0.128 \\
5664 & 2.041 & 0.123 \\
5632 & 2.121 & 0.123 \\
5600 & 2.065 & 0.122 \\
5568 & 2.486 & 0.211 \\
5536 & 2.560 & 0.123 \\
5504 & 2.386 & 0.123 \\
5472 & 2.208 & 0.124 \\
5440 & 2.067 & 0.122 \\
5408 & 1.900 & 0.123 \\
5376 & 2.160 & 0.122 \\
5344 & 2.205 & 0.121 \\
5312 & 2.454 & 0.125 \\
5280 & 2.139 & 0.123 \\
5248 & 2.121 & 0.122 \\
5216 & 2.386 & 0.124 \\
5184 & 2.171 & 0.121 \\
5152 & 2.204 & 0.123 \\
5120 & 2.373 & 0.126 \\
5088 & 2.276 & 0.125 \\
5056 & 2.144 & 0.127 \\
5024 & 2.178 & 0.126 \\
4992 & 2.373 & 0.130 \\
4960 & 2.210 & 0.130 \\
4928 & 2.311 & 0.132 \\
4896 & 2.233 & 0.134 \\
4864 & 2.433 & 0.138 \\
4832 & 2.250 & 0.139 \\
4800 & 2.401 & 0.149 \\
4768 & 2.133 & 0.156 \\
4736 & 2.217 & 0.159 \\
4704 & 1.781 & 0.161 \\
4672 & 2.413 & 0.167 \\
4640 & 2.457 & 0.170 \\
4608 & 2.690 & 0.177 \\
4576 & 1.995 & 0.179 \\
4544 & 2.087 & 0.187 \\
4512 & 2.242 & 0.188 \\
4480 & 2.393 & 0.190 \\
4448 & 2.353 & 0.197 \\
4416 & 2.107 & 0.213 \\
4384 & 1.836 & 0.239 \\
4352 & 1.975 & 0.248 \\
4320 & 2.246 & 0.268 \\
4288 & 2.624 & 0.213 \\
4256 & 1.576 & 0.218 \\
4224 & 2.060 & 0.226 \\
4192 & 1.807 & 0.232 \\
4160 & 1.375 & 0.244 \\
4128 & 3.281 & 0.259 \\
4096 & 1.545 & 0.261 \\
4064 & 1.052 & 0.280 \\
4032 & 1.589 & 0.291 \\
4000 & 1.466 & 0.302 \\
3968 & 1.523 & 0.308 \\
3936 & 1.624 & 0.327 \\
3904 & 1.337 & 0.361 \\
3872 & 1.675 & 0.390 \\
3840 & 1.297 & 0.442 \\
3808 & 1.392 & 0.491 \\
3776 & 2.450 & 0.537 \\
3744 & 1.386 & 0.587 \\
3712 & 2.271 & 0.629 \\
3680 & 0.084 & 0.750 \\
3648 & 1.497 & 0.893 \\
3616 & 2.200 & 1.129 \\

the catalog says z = 0.11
